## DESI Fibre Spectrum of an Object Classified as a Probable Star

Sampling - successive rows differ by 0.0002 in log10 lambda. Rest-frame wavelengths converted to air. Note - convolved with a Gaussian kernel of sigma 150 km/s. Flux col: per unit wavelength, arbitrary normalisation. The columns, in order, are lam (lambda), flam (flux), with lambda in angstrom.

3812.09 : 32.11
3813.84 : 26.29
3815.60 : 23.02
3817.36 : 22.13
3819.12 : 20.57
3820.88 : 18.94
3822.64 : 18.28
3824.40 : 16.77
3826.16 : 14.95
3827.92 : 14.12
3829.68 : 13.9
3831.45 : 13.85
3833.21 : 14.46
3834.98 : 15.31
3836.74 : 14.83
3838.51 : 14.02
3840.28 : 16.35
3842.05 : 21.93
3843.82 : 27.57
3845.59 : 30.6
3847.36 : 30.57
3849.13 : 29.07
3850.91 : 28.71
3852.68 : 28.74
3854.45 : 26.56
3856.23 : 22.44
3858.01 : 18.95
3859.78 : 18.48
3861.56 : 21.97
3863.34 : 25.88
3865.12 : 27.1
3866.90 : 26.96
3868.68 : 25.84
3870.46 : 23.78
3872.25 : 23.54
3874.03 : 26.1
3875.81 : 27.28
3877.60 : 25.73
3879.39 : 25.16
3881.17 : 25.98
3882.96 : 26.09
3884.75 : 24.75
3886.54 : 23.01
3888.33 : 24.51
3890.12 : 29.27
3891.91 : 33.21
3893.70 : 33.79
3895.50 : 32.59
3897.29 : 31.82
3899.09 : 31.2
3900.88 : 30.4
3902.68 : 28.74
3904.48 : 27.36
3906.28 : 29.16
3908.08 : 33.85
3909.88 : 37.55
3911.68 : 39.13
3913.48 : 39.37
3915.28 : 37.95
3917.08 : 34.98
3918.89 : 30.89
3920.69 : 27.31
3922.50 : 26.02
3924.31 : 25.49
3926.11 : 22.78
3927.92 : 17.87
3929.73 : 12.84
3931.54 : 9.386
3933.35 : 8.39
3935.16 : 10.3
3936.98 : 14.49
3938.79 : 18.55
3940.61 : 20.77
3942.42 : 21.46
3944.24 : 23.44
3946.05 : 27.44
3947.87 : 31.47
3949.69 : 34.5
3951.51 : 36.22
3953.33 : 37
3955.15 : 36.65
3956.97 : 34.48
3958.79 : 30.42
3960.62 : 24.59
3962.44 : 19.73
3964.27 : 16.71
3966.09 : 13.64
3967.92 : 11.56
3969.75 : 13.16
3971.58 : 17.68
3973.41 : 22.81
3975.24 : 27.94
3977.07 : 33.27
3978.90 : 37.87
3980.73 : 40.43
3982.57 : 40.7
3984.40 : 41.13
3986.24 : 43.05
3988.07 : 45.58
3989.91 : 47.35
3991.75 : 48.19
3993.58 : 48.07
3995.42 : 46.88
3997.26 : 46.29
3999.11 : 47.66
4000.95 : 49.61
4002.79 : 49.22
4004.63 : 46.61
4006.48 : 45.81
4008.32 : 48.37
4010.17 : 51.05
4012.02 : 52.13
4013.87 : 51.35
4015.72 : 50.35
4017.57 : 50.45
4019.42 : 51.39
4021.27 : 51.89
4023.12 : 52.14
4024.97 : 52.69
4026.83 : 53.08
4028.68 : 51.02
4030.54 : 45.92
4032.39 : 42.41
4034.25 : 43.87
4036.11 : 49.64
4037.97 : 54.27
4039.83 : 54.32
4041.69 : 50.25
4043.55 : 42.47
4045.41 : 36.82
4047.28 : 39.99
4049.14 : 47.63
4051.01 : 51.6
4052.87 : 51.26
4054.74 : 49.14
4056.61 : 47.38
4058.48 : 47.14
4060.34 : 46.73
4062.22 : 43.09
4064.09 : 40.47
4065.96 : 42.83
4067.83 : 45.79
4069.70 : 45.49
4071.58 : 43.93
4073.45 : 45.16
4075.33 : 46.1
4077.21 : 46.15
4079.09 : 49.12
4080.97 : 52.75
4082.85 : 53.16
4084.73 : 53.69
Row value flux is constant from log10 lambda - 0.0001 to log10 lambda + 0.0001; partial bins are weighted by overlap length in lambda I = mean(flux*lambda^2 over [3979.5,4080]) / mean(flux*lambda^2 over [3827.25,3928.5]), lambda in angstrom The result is 1.9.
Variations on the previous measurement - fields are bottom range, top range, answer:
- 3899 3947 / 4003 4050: 2.03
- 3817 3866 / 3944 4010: 1.82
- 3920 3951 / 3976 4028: 2.34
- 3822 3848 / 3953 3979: 1.42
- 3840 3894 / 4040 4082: 1.97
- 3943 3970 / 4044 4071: 1.81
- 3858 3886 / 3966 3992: 1.39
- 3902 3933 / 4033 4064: 1.80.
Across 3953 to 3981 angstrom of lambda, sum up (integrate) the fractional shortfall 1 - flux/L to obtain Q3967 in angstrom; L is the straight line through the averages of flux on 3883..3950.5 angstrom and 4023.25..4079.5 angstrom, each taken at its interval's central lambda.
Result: 7.0 angstrom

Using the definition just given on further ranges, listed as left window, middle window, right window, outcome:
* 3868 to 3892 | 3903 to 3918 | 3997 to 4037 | -1.7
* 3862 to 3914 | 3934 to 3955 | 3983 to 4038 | 7.1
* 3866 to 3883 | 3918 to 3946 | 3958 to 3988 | 7.6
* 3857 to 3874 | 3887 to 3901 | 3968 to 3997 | -2.0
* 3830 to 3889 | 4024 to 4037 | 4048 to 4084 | -1.6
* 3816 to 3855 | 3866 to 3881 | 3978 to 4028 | 0.6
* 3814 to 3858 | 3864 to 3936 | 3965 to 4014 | 3.1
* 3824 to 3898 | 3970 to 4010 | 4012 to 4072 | -0.2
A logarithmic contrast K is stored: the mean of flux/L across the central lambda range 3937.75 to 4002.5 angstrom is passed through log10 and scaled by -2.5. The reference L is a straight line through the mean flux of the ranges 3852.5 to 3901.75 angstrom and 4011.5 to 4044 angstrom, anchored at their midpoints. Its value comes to 0.26 mag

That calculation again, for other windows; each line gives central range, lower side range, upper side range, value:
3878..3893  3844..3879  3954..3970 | -0.064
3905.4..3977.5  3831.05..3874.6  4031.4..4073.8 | 0.288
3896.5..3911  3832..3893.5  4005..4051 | -0.034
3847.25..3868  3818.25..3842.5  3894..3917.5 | -0.138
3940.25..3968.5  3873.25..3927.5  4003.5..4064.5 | 0.362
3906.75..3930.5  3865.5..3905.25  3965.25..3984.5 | -0.094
